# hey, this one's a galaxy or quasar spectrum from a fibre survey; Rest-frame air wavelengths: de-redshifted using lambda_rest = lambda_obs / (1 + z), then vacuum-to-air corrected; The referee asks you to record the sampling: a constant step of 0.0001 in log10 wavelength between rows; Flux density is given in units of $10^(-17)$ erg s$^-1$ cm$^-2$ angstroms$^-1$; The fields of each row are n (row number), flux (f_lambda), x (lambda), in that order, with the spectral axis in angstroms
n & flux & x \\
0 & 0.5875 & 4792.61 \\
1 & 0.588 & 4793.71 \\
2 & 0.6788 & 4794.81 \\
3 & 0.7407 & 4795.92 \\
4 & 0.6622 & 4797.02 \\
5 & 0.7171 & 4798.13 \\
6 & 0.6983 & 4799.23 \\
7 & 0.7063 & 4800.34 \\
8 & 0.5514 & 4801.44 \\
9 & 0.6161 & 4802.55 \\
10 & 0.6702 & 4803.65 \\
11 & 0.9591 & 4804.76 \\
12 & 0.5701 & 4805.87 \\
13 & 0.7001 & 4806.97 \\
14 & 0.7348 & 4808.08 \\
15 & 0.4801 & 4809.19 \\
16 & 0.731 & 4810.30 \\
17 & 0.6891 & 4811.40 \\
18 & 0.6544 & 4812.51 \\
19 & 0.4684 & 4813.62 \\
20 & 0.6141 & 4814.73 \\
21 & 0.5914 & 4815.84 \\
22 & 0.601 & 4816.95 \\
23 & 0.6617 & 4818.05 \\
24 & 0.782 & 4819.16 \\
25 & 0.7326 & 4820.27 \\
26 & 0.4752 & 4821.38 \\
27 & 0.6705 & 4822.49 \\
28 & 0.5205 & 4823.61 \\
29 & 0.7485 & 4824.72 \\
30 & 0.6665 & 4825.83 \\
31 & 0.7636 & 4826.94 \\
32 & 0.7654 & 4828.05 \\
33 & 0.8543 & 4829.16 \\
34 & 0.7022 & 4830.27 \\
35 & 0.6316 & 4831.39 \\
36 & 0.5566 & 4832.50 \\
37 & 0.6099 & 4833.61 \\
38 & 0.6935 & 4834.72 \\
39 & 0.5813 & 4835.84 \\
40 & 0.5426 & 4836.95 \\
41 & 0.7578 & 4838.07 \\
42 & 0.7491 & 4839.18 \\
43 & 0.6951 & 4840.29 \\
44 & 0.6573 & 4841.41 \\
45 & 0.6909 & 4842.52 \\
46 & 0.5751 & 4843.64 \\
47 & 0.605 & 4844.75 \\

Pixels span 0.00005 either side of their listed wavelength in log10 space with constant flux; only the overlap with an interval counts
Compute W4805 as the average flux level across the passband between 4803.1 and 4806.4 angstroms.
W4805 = 0.733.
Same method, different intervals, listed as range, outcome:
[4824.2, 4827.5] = 0.727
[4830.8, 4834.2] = 0.601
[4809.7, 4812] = 0.706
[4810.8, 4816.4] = 0.605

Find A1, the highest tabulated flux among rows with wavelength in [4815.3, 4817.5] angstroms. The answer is 0.601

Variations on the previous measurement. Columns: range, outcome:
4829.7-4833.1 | 0.7022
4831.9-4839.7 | 0.7578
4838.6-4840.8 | 0.7491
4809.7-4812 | 0.731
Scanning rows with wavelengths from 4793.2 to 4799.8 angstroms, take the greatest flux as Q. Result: 0.7407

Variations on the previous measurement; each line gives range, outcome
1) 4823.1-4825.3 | 0.7485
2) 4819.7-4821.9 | 0.7326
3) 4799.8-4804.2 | 0.7063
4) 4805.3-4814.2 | 0.7348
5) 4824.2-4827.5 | 0.7636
